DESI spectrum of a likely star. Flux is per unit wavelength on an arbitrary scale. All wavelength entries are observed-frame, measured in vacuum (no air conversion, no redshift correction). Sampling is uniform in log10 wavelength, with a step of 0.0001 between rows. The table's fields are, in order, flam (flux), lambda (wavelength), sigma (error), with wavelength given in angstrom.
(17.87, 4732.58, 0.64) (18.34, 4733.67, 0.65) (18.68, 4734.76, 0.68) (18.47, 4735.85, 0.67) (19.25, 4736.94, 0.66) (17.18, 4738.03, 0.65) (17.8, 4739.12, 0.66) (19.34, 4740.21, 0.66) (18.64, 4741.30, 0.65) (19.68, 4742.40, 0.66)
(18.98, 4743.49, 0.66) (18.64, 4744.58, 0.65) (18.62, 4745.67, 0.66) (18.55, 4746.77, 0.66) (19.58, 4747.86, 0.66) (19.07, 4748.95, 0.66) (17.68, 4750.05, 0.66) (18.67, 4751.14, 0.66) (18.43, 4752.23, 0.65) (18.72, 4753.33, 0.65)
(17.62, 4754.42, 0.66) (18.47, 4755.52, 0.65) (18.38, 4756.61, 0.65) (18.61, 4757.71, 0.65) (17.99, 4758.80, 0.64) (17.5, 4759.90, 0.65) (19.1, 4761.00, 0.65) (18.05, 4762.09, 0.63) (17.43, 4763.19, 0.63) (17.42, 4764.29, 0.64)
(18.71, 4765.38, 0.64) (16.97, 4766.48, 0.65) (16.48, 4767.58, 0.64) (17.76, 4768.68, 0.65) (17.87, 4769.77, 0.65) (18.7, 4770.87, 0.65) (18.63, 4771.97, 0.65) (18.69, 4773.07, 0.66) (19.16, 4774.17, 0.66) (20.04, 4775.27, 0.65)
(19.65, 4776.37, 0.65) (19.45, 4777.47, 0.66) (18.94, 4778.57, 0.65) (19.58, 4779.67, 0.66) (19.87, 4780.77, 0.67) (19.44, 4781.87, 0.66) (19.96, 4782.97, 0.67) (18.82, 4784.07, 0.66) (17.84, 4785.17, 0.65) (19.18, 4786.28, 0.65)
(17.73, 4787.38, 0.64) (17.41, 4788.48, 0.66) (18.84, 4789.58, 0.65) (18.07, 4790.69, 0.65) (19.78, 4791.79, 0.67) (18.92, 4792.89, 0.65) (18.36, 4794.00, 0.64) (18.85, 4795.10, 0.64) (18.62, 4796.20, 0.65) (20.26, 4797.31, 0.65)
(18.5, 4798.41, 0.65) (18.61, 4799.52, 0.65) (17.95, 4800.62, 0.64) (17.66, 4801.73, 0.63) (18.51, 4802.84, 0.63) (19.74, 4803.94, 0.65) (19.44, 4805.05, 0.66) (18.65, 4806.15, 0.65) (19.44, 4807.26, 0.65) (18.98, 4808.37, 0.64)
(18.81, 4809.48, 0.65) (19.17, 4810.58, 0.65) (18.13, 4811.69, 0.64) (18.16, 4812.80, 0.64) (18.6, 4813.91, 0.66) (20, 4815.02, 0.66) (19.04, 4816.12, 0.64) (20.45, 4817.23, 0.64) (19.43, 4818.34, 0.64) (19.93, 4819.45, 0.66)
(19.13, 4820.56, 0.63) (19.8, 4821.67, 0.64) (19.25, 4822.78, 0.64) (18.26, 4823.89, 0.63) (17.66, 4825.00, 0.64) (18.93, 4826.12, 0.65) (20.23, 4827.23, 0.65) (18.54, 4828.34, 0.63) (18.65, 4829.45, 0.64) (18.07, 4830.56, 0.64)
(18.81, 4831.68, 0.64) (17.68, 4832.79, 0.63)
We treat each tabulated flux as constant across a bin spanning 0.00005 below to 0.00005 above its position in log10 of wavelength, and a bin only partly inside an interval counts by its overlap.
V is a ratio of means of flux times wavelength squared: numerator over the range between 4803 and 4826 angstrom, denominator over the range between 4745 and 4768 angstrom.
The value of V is 1.07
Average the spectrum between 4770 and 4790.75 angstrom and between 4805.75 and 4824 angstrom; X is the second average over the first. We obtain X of 1.01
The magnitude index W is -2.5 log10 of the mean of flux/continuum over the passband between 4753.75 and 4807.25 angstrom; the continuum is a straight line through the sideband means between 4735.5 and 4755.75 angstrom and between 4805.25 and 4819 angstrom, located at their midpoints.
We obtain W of 0.015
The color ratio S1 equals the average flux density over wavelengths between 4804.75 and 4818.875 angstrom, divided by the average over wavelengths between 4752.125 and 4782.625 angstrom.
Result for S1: 1.03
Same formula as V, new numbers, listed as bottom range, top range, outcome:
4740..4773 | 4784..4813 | 1.04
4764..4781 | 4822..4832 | 1.03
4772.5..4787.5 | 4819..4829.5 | 1.01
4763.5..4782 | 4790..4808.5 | 1.02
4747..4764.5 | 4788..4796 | 1.03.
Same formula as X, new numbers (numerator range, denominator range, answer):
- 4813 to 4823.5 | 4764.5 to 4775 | 1.07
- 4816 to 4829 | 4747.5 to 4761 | 1.04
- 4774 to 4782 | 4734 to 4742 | 1.06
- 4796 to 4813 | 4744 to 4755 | 1.01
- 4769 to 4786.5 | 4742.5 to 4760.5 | 1.03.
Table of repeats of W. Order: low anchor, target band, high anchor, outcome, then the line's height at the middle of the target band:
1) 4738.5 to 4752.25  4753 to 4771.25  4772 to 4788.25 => 0.06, 18.9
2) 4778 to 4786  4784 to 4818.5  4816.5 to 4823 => 0.04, 19.4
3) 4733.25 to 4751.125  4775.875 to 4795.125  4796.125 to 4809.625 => -0.01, 18.8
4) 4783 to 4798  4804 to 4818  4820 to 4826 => -0.02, 18.8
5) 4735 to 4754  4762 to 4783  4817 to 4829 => 0.01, 18.9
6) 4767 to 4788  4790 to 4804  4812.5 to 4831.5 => 0.01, 18.9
